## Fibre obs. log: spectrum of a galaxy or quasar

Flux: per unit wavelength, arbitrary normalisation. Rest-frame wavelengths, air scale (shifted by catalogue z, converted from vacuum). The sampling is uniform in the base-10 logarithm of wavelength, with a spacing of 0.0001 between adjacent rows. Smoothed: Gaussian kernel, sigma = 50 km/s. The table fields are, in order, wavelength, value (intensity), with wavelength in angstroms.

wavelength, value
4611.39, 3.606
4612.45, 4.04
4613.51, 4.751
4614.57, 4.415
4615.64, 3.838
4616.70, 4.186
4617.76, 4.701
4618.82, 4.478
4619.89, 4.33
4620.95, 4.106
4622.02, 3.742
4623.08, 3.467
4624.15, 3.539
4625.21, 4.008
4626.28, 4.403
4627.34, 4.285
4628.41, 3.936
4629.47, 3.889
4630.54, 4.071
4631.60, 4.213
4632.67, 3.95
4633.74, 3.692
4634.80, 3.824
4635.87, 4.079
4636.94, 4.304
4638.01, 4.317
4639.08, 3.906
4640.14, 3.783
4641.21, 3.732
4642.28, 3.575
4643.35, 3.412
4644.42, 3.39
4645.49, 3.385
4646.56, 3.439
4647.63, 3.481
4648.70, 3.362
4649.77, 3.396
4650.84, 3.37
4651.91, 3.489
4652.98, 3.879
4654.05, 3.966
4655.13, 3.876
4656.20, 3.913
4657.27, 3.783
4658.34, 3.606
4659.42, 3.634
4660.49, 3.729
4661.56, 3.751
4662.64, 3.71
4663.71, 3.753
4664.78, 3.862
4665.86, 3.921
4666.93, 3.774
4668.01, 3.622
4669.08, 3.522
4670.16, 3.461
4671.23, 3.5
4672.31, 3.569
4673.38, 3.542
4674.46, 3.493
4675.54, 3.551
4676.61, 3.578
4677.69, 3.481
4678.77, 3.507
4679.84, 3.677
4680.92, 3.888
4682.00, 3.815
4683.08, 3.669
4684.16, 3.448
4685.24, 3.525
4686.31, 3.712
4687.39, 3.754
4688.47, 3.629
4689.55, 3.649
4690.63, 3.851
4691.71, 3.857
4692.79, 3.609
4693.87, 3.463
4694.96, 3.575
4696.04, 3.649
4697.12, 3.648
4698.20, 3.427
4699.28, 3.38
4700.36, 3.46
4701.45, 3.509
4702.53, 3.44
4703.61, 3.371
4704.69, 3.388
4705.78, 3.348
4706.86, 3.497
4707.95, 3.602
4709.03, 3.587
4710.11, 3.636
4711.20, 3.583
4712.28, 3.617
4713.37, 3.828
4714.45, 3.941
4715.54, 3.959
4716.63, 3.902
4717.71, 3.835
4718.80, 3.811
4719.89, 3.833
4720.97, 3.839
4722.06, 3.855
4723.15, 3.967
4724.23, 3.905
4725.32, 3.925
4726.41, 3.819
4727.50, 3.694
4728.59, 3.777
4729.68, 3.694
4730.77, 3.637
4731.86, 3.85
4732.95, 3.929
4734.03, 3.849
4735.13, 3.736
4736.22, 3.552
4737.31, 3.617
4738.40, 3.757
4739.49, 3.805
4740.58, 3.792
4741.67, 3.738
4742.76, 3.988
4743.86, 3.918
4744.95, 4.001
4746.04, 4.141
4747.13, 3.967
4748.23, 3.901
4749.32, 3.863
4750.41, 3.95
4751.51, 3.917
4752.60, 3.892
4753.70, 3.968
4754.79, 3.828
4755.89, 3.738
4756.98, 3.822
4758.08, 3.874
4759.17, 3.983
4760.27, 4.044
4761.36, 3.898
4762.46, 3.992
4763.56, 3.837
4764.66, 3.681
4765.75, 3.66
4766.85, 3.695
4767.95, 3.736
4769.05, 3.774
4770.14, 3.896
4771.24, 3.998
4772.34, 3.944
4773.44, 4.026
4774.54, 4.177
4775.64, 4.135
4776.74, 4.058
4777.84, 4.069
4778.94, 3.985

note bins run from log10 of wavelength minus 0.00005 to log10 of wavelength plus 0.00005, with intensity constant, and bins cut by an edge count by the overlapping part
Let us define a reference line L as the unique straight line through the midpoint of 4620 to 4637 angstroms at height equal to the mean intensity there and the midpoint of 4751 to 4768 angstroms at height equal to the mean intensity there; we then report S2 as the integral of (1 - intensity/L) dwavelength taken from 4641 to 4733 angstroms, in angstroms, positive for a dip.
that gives 6.2 angstroms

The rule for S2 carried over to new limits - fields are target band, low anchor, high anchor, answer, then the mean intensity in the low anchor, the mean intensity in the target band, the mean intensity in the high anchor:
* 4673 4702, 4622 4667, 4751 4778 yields 1.7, 3.78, 3.61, 3.9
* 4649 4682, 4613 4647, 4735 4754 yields 2.3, 3.97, 3.66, 3.86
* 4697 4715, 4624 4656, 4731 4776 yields 1.4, 3.8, 3.54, 3.87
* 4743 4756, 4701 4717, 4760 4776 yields -0.4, 3.61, 3.93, 3.89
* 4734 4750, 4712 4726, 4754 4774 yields 0.1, 3.87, 3.84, 3.86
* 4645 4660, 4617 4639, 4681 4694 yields 1.1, 4.06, 3.61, 3.68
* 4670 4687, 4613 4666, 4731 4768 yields 1.2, 3.87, 3.59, 3.85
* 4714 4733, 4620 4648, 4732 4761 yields 0.1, 3.85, 3.84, 3.87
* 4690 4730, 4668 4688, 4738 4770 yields 0.4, 3.6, 3.68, 3.87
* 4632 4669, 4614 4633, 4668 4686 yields 1.0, 4.09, 3.72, 3.58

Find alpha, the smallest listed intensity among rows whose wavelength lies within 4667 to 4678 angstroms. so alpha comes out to 3.461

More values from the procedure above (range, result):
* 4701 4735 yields 3.348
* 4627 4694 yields 3.362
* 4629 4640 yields 3.692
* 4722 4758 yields 3.552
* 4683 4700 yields 3.38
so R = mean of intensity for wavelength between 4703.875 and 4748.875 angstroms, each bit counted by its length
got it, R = 3.78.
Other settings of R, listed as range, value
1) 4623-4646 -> 3.88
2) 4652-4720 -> 3.65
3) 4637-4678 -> 3.65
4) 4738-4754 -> 3.91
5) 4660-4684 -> 3.65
